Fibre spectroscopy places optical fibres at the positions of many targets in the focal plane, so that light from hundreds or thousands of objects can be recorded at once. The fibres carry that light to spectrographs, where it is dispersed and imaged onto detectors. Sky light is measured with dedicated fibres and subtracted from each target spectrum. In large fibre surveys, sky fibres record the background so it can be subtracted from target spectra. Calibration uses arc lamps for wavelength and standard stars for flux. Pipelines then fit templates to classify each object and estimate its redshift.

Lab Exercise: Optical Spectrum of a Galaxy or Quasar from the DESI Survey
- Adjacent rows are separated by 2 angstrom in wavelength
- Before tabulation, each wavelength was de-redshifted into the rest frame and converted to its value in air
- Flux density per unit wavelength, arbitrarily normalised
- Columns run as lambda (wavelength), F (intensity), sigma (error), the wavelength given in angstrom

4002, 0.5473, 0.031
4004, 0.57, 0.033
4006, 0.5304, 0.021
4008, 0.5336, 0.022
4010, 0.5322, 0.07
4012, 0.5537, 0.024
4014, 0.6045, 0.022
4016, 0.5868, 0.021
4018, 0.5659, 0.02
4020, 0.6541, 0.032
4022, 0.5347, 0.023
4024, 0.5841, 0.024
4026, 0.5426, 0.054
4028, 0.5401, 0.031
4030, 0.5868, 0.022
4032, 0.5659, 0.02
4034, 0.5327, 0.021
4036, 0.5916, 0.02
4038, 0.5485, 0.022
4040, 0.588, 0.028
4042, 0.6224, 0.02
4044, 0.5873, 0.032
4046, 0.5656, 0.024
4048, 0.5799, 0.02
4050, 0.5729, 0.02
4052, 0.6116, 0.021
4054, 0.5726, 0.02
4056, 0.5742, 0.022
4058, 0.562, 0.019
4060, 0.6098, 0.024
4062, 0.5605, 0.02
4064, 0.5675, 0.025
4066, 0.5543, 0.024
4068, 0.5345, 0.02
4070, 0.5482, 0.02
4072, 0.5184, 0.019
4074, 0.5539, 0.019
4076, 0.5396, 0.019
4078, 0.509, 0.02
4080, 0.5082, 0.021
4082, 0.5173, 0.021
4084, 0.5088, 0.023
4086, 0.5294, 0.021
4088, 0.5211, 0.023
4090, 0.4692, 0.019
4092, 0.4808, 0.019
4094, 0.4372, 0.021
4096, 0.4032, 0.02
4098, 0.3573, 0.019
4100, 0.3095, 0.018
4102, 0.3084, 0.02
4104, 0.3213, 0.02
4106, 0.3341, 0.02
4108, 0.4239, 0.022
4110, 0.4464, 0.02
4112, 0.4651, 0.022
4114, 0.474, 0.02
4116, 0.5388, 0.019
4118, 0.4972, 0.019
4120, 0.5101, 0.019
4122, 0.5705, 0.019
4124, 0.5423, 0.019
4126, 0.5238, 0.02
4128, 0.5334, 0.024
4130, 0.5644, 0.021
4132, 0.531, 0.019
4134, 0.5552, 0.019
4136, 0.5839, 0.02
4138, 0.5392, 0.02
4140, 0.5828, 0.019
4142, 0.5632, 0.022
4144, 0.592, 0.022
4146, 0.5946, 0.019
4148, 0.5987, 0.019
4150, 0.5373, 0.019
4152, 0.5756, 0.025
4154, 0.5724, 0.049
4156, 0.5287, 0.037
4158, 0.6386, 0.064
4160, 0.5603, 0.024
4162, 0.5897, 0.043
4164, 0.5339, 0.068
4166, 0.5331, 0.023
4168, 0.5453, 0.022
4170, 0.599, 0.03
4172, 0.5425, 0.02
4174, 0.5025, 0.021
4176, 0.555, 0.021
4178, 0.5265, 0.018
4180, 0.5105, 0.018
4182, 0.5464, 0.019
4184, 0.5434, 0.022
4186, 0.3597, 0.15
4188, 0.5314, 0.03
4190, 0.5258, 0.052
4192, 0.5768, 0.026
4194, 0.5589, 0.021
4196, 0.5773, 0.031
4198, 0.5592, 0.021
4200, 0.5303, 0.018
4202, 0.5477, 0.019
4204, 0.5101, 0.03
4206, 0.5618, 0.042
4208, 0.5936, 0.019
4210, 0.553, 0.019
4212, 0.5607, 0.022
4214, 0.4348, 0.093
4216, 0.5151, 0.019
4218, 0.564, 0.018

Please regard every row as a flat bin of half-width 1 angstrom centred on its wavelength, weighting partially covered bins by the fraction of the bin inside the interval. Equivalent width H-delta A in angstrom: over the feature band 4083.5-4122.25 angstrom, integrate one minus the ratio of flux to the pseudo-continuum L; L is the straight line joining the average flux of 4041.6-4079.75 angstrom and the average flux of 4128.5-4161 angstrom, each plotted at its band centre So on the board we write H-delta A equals 8.5 angstrom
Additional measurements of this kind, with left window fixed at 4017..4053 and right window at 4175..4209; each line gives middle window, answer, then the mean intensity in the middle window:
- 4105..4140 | 2.8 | 0.51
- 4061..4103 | 5.7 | 0.487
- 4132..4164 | -1.4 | 0.572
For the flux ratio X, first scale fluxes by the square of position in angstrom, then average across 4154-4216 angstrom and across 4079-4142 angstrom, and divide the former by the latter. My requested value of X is 1.16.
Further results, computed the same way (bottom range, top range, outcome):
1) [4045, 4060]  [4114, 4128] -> 0.94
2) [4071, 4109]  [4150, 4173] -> 1.30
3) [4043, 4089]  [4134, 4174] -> 1.07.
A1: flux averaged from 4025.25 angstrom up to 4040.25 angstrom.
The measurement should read 0.561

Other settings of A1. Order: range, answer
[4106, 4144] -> 0.521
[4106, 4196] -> 0.537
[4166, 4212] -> 0.539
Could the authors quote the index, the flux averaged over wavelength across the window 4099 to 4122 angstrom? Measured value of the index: 0.427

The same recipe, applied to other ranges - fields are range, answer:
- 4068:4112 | 0.457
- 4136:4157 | 0.569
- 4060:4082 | 0.542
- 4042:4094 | 0.546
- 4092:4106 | 0.363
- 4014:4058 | 0.577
